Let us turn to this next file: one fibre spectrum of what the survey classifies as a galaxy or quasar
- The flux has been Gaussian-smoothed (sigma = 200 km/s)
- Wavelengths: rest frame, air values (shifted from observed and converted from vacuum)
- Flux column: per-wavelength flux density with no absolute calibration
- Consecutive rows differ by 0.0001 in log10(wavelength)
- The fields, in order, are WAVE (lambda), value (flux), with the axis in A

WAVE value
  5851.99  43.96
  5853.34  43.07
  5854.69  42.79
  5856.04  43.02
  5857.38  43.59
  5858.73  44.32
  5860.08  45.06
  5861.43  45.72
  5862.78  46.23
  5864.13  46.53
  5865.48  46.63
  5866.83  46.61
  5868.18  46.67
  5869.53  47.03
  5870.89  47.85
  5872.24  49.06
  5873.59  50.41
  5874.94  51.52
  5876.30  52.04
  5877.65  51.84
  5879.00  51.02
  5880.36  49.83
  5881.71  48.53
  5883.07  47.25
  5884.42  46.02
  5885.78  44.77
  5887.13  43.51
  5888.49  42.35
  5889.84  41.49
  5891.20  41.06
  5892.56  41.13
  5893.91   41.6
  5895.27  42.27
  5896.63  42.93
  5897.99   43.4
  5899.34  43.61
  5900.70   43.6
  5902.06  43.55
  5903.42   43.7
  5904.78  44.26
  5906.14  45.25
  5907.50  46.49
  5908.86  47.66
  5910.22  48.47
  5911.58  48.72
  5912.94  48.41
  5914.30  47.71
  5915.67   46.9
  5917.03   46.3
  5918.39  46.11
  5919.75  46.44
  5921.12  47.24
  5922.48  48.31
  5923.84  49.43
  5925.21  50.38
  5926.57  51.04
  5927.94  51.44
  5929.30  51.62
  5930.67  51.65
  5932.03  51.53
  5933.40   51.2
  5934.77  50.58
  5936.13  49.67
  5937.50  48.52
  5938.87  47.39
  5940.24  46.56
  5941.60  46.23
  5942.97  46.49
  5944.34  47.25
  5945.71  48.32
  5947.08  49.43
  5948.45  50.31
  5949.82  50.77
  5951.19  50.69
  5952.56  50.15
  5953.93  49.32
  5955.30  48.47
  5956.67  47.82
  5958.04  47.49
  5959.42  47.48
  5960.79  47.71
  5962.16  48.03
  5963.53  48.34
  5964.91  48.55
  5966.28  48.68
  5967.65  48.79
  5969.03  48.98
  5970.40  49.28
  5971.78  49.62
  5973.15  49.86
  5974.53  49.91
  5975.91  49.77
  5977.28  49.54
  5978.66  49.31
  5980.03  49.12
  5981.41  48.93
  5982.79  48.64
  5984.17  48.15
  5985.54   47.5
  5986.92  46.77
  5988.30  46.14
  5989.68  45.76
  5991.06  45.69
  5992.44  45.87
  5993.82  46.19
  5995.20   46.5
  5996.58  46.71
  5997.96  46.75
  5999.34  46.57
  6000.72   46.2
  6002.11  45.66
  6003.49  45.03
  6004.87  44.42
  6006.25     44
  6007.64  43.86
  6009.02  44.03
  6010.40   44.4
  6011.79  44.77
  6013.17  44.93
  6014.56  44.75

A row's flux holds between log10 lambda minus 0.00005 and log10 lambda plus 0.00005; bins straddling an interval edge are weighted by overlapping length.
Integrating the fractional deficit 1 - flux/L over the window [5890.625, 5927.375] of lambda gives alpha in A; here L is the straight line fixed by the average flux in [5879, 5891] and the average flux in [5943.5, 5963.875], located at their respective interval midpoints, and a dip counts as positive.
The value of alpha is 0.7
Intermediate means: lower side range 45.6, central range 45.8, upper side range 48.8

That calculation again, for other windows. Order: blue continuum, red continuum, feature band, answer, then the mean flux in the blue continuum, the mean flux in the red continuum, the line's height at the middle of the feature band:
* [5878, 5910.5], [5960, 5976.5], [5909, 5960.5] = -1.9 A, 44.8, 48.9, 47.1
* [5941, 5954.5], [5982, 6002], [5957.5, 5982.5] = -0.6 A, 48.9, 46.6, 47.8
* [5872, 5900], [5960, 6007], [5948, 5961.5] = -0.6 A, 45.9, 47.6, 47.1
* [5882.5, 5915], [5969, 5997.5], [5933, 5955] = -1.2 A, 44.5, 48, 46.4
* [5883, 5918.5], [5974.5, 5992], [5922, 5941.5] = -1.7 A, 44.7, 48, 45.9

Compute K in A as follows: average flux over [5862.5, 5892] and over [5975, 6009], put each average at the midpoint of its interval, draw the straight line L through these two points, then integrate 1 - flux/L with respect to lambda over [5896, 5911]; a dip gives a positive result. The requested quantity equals 0.7 A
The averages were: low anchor 47.2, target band 44.9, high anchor 46.8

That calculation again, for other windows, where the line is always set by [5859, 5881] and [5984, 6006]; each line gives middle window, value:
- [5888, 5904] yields 1.8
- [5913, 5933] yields -0.7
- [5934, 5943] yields -0.2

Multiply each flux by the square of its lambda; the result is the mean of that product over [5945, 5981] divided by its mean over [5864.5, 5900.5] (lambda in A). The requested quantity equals 1.09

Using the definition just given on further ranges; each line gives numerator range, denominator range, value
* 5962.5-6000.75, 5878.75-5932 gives 1.06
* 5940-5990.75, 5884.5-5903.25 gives 1.16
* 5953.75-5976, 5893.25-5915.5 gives 1.10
